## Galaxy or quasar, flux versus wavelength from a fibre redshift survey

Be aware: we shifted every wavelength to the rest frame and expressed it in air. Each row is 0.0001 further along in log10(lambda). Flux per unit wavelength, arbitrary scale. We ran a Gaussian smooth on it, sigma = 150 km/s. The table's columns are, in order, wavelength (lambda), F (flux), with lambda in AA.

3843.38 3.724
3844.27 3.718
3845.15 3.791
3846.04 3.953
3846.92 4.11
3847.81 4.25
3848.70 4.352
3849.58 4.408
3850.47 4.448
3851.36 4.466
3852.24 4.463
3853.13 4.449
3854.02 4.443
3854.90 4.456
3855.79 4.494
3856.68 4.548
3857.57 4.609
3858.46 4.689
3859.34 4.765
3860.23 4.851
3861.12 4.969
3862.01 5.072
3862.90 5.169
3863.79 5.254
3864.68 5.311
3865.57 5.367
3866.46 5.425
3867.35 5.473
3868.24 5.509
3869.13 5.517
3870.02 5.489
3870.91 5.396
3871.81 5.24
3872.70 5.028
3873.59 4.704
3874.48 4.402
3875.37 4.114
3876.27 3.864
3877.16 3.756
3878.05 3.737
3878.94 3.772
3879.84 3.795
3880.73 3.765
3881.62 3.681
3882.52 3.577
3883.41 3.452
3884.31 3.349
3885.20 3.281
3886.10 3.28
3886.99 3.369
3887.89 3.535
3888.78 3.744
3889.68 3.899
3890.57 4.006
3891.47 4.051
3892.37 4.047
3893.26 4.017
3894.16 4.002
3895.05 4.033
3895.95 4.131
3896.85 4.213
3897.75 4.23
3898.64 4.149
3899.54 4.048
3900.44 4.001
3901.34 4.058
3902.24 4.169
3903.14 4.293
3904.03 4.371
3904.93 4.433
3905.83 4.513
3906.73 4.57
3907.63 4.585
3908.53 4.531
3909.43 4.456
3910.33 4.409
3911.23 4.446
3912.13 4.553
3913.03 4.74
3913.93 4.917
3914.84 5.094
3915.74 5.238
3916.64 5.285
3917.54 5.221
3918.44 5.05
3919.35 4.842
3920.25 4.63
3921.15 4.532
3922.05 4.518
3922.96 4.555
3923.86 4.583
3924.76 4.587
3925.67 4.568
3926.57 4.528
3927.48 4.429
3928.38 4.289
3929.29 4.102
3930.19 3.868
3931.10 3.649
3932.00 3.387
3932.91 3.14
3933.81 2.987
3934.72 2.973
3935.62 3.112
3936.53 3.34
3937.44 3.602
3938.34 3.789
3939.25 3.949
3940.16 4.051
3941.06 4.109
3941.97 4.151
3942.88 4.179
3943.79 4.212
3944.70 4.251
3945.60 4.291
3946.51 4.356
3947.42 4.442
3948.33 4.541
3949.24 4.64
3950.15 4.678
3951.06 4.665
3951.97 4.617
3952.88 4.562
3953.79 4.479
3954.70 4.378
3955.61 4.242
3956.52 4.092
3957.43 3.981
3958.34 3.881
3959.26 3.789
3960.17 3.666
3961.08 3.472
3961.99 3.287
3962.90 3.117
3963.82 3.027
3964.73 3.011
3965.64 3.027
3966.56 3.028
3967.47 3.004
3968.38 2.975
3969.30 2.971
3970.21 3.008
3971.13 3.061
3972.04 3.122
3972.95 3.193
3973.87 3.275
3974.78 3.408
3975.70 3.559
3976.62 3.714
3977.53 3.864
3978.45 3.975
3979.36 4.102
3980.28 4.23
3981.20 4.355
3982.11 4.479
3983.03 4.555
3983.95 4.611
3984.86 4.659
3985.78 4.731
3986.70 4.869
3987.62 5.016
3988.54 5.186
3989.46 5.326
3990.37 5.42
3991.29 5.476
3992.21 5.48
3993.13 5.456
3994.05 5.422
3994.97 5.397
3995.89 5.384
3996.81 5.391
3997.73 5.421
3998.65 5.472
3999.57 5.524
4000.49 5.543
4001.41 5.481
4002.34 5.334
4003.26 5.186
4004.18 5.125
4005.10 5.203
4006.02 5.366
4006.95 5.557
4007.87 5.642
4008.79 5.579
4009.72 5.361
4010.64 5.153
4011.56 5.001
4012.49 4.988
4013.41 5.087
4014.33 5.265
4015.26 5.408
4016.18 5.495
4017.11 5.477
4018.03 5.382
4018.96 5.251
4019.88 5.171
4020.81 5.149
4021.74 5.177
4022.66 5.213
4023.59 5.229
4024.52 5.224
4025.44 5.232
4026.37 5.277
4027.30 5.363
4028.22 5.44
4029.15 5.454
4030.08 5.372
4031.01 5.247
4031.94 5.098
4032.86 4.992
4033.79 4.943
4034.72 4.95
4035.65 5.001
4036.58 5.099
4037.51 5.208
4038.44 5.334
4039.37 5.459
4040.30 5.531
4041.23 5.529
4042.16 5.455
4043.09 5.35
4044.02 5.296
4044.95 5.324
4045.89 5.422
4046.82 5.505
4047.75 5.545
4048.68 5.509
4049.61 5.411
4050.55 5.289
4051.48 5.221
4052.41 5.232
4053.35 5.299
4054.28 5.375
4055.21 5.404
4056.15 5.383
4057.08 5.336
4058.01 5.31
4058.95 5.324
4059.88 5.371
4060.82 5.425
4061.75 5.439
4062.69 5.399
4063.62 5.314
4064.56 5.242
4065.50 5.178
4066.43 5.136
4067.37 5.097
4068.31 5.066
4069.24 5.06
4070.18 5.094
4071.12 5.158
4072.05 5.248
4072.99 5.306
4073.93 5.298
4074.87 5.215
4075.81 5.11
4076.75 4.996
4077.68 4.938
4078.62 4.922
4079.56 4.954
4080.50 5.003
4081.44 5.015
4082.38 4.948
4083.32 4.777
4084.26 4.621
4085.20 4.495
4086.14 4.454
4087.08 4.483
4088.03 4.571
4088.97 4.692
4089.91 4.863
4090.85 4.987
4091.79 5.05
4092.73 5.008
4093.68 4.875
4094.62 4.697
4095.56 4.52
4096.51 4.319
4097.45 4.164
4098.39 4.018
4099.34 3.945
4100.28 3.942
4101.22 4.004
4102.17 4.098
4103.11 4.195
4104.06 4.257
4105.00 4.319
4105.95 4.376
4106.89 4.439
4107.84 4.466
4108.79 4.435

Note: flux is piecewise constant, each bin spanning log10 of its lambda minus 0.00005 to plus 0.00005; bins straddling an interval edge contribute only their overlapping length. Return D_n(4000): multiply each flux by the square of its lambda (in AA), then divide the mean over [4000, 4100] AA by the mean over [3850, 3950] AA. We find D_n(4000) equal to 1.3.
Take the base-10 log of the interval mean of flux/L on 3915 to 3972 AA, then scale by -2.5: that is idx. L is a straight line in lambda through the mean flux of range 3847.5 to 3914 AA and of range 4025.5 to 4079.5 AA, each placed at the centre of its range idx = 0.17 mag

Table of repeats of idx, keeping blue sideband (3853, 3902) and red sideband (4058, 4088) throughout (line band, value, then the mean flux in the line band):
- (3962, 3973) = 0.46 mag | 3.05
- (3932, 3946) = 0.22 mag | 3.73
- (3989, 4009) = -0.13 mag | 5.42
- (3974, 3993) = 0.05 mag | 4.55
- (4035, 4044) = -0.08 mag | 5.32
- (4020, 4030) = -0.08 mag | 5.27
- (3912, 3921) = -0.11 mag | 4.96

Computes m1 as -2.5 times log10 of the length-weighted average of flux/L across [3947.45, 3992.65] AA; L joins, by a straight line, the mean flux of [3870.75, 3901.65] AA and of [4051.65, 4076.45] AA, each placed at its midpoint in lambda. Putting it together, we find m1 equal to 0.137 mag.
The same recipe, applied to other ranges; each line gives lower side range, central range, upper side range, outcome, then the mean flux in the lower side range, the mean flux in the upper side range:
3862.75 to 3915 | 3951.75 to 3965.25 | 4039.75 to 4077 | 0.23 mag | 4.33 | 5.31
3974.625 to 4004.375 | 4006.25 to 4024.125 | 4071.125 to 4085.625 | -0.08 mag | 4.9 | 5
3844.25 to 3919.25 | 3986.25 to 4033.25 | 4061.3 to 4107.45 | -0.15 mag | 4.42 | 4.78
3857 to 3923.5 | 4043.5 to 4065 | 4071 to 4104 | -0.15 mag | 4.45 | 4.7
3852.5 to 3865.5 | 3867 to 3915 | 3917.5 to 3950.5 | 0.07 mag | 4.8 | 4.15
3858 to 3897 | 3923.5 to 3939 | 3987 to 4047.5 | 0.23 mag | 4.37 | 5.31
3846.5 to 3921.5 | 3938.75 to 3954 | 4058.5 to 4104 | 0.05 mag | 4.44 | 4.85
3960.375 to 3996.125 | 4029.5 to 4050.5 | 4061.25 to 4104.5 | -0.18 mag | 4.07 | 4.81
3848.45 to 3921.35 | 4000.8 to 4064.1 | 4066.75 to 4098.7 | -0.12 mag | 4.45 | 4.86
